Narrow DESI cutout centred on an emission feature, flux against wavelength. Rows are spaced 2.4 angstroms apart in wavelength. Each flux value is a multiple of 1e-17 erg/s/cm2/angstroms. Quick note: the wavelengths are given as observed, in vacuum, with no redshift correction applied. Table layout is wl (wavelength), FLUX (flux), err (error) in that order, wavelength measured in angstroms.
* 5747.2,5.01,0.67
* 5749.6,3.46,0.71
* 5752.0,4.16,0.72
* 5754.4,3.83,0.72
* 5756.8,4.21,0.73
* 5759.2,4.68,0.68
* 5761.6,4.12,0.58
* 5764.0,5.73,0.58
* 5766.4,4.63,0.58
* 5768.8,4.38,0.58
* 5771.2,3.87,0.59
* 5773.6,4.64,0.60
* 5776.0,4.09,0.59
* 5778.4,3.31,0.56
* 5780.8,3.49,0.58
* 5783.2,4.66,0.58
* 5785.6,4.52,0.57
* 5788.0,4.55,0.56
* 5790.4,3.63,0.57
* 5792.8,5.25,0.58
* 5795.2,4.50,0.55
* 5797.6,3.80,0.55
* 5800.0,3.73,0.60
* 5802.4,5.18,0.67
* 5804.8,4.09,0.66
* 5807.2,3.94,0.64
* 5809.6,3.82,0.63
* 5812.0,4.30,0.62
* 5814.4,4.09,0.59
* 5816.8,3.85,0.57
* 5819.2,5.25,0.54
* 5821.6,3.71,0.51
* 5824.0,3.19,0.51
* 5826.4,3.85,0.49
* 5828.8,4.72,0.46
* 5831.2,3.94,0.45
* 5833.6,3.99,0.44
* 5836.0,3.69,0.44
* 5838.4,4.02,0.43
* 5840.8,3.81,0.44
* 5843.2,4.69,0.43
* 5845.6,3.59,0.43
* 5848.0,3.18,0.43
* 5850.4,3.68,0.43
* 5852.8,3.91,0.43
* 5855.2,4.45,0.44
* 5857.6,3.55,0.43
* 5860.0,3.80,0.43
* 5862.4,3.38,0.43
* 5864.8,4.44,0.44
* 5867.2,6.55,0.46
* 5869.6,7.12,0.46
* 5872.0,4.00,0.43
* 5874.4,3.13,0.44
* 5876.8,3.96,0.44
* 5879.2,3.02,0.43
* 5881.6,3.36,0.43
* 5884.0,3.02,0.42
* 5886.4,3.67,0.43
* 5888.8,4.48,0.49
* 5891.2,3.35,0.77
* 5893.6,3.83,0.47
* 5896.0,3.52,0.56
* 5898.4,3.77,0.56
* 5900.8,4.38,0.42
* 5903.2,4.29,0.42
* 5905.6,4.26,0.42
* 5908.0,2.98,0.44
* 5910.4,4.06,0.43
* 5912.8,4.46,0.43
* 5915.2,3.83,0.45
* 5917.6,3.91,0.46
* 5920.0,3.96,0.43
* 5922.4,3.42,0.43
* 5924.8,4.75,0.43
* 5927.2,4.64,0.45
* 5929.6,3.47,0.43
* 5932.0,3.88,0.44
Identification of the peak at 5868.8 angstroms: H-beta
